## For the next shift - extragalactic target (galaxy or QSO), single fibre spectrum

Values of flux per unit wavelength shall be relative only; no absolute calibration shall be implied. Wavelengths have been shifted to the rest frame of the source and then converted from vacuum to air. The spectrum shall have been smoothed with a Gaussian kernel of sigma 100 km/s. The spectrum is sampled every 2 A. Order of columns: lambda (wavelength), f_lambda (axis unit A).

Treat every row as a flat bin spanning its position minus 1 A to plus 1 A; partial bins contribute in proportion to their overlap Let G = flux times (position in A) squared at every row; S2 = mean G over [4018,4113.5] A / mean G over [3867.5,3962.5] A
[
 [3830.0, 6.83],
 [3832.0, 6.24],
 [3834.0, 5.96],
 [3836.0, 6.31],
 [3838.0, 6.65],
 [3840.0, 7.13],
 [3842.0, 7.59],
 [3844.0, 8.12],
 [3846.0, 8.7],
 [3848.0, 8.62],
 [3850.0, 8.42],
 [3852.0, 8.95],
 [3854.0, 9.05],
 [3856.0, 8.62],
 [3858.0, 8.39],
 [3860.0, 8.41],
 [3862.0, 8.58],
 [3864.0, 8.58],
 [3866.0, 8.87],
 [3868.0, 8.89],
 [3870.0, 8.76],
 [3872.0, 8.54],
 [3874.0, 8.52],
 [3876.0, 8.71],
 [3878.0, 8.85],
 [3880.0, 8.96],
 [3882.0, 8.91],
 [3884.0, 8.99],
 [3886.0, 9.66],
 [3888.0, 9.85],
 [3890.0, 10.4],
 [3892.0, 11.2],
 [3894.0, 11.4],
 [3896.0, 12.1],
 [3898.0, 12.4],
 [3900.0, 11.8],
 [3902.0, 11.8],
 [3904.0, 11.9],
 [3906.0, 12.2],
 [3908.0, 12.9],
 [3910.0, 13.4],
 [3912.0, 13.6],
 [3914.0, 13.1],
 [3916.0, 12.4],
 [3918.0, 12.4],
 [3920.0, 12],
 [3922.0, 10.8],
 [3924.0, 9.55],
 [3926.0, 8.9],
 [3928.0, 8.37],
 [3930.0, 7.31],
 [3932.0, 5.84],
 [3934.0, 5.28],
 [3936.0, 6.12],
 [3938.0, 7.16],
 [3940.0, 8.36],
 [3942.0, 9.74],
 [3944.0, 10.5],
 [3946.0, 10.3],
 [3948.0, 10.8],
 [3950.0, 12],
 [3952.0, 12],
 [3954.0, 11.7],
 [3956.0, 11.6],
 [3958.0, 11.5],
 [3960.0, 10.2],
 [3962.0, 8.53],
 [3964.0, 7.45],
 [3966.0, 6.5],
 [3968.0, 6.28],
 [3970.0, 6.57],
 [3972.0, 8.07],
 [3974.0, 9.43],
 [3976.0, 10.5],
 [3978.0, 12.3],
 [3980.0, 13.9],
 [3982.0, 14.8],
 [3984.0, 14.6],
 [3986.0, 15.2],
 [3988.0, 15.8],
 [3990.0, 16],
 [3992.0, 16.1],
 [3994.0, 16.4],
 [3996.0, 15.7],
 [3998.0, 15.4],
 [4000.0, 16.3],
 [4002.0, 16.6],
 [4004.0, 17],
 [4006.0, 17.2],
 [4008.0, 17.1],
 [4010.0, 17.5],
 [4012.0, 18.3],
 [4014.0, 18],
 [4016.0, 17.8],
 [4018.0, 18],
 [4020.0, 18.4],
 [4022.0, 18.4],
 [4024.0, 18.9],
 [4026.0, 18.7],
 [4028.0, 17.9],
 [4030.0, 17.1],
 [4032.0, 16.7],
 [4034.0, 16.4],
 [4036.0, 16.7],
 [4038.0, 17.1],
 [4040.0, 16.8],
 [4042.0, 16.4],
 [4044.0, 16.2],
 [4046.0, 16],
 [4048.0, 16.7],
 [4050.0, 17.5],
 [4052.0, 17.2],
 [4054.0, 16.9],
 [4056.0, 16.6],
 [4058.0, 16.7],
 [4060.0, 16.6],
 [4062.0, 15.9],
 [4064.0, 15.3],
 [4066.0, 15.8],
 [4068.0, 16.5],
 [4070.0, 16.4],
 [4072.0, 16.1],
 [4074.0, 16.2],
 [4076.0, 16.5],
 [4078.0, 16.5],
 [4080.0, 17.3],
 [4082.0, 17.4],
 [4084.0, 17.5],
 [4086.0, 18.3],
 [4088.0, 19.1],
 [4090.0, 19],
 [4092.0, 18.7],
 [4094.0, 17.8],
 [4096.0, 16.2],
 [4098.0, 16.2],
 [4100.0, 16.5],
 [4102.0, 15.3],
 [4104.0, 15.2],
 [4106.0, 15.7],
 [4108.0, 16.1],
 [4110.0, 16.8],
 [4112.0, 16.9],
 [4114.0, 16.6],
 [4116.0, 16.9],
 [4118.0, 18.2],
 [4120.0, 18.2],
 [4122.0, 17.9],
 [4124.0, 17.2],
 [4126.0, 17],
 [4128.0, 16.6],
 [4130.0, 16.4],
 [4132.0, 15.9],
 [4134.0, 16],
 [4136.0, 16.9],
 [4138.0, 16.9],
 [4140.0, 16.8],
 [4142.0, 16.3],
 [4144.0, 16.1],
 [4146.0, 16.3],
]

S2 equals 1.78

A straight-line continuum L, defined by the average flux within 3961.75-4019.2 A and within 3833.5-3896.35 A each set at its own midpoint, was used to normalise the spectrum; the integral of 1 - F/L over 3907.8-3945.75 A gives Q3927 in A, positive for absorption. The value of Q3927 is 4.7 A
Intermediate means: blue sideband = 8.76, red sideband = 14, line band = 9.83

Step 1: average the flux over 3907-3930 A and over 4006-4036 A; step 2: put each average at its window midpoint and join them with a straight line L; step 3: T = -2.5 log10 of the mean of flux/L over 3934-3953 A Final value 0.35 mag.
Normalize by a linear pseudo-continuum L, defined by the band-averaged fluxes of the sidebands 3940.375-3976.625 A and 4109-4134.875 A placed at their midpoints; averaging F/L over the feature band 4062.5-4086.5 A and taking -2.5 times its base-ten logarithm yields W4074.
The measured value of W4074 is -0.12 mag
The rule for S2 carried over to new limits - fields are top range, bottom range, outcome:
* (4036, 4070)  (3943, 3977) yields 1.79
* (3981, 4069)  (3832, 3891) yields 2.15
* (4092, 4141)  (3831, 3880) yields 2.33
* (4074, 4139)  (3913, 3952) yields 1.93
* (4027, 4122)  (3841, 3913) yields 1.88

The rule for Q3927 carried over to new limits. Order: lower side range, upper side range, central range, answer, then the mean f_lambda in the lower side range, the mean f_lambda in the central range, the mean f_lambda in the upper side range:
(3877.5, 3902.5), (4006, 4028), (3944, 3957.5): 2.66 A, 10.5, 11.3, 18.1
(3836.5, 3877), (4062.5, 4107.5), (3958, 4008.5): 1.02 A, 8.38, 12.9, 16.8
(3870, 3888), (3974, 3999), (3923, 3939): 5.90 A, 8.94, 7.32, 14.5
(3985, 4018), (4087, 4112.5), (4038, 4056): 0.06 A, 16.7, 16.7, 16.9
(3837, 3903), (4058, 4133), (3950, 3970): 4.43 A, 9.22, 9.5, 16.8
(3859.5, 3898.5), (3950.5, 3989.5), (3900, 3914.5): -3.87 A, 9.51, 12.6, 11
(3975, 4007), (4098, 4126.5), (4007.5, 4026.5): -3.13 A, 15.2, 18.1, 16.7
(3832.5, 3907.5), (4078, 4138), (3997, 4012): -3.53 A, 9.22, 16.8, 17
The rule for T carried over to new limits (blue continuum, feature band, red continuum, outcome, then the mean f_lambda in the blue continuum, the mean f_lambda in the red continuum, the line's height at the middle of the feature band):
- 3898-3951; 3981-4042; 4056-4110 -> -0.215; 10.4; 16.7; 13.9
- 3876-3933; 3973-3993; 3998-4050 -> 0.089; 10.7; 17.3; 15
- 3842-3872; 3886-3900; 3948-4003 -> -0.150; 8.6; 12.2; 9.71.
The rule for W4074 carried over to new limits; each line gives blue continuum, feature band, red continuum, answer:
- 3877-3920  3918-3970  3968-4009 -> 0.35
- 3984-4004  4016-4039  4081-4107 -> -0.09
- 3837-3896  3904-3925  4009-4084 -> -0.11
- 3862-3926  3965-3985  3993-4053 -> 0.39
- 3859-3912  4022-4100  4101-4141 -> -0.14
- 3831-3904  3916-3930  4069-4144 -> 0.06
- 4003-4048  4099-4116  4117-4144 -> 0.05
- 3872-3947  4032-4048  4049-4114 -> -0.09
